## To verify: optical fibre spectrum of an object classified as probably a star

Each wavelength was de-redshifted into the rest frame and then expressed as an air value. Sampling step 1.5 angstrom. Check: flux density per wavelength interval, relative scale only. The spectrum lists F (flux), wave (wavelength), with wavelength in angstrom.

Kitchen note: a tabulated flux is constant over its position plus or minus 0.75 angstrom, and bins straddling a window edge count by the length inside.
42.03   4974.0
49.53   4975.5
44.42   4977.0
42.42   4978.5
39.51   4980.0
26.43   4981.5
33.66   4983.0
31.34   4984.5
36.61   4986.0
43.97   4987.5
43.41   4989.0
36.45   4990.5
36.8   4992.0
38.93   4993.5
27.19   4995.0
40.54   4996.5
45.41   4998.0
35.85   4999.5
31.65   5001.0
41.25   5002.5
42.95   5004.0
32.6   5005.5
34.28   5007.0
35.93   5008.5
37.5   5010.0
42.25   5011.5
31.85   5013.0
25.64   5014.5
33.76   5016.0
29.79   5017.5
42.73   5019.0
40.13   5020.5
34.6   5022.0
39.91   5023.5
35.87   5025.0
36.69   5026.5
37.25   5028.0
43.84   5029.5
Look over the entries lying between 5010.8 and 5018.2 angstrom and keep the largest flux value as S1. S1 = 42.25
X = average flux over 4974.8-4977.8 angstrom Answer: 46.9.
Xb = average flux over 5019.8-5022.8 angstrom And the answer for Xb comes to 37.4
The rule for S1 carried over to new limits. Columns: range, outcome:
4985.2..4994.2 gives 43.97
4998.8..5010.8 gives 42.95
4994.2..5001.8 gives 45.41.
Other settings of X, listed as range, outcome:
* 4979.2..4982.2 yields 33.2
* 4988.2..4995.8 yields 36.6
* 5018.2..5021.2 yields 41.3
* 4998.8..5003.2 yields 36.2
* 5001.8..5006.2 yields 39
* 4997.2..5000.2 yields 40.7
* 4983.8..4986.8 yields 34.2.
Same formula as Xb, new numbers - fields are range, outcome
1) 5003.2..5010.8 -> 36.7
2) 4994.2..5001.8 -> 36.2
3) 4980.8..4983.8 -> 30.1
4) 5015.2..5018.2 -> 31.7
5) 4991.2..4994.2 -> 37.8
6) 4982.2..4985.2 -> 32.4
